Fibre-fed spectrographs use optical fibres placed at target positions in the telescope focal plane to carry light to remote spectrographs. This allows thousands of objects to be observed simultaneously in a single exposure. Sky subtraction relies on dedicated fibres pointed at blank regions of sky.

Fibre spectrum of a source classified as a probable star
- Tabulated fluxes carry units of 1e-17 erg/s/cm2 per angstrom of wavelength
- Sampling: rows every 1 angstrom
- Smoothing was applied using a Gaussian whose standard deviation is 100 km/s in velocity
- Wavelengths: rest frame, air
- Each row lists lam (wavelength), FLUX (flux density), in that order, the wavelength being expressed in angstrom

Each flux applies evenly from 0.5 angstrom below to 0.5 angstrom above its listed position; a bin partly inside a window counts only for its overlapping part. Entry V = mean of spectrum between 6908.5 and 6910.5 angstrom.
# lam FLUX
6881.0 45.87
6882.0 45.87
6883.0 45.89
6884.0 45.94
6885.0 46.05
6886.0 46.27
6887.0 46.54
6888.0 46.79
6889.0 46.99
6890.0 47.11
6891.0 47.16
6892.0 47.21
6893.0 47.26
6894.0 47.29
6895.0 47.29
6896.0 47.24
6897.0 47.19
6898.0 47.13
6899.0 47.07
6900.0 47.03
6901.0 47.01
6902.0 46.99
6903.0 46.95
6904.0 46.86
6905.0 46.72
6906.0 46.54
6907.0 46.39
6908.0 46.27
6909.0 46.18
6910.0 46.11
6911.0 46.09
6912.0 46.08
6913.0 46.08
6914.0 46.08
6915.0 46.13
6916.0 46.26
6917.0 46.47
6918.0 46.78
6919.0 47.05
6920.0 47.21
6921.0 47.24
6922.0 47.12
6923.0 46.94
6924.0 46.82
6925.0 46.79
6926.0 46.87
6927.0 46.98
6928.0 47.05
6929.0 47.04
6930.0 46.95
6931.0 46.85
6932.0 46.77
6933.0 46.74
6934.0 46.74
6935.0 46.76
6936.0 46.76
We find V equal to 46.1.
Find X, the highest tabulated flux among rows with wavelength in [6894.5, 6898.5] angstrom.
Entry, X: 47.29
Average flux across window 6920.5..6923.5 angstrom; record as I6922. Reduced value 47.1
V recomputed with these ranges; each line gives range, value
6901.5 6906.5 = 46.8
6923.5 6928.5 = 46.9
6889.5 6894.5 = 47.2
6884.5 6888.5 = 46.4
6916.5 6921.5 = 47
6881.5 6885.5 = 45.9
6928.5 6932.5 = 46.9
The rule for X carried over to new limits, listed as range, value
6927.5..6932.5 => 47.05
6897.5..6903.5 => 47.13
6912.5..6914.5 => 46.08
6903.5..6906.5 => 46.86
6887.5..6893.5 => 47.26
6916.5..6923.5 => 47.24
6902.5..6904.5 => 46.95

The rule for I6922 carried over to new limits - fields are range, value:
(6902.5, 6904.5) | 46.9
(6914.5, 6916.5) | 46.2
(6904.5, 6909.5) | 46.4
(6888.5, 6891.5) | 47.1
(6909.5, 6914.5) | 46.1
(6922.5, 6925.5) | 46.8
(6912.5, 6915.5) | 46.1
